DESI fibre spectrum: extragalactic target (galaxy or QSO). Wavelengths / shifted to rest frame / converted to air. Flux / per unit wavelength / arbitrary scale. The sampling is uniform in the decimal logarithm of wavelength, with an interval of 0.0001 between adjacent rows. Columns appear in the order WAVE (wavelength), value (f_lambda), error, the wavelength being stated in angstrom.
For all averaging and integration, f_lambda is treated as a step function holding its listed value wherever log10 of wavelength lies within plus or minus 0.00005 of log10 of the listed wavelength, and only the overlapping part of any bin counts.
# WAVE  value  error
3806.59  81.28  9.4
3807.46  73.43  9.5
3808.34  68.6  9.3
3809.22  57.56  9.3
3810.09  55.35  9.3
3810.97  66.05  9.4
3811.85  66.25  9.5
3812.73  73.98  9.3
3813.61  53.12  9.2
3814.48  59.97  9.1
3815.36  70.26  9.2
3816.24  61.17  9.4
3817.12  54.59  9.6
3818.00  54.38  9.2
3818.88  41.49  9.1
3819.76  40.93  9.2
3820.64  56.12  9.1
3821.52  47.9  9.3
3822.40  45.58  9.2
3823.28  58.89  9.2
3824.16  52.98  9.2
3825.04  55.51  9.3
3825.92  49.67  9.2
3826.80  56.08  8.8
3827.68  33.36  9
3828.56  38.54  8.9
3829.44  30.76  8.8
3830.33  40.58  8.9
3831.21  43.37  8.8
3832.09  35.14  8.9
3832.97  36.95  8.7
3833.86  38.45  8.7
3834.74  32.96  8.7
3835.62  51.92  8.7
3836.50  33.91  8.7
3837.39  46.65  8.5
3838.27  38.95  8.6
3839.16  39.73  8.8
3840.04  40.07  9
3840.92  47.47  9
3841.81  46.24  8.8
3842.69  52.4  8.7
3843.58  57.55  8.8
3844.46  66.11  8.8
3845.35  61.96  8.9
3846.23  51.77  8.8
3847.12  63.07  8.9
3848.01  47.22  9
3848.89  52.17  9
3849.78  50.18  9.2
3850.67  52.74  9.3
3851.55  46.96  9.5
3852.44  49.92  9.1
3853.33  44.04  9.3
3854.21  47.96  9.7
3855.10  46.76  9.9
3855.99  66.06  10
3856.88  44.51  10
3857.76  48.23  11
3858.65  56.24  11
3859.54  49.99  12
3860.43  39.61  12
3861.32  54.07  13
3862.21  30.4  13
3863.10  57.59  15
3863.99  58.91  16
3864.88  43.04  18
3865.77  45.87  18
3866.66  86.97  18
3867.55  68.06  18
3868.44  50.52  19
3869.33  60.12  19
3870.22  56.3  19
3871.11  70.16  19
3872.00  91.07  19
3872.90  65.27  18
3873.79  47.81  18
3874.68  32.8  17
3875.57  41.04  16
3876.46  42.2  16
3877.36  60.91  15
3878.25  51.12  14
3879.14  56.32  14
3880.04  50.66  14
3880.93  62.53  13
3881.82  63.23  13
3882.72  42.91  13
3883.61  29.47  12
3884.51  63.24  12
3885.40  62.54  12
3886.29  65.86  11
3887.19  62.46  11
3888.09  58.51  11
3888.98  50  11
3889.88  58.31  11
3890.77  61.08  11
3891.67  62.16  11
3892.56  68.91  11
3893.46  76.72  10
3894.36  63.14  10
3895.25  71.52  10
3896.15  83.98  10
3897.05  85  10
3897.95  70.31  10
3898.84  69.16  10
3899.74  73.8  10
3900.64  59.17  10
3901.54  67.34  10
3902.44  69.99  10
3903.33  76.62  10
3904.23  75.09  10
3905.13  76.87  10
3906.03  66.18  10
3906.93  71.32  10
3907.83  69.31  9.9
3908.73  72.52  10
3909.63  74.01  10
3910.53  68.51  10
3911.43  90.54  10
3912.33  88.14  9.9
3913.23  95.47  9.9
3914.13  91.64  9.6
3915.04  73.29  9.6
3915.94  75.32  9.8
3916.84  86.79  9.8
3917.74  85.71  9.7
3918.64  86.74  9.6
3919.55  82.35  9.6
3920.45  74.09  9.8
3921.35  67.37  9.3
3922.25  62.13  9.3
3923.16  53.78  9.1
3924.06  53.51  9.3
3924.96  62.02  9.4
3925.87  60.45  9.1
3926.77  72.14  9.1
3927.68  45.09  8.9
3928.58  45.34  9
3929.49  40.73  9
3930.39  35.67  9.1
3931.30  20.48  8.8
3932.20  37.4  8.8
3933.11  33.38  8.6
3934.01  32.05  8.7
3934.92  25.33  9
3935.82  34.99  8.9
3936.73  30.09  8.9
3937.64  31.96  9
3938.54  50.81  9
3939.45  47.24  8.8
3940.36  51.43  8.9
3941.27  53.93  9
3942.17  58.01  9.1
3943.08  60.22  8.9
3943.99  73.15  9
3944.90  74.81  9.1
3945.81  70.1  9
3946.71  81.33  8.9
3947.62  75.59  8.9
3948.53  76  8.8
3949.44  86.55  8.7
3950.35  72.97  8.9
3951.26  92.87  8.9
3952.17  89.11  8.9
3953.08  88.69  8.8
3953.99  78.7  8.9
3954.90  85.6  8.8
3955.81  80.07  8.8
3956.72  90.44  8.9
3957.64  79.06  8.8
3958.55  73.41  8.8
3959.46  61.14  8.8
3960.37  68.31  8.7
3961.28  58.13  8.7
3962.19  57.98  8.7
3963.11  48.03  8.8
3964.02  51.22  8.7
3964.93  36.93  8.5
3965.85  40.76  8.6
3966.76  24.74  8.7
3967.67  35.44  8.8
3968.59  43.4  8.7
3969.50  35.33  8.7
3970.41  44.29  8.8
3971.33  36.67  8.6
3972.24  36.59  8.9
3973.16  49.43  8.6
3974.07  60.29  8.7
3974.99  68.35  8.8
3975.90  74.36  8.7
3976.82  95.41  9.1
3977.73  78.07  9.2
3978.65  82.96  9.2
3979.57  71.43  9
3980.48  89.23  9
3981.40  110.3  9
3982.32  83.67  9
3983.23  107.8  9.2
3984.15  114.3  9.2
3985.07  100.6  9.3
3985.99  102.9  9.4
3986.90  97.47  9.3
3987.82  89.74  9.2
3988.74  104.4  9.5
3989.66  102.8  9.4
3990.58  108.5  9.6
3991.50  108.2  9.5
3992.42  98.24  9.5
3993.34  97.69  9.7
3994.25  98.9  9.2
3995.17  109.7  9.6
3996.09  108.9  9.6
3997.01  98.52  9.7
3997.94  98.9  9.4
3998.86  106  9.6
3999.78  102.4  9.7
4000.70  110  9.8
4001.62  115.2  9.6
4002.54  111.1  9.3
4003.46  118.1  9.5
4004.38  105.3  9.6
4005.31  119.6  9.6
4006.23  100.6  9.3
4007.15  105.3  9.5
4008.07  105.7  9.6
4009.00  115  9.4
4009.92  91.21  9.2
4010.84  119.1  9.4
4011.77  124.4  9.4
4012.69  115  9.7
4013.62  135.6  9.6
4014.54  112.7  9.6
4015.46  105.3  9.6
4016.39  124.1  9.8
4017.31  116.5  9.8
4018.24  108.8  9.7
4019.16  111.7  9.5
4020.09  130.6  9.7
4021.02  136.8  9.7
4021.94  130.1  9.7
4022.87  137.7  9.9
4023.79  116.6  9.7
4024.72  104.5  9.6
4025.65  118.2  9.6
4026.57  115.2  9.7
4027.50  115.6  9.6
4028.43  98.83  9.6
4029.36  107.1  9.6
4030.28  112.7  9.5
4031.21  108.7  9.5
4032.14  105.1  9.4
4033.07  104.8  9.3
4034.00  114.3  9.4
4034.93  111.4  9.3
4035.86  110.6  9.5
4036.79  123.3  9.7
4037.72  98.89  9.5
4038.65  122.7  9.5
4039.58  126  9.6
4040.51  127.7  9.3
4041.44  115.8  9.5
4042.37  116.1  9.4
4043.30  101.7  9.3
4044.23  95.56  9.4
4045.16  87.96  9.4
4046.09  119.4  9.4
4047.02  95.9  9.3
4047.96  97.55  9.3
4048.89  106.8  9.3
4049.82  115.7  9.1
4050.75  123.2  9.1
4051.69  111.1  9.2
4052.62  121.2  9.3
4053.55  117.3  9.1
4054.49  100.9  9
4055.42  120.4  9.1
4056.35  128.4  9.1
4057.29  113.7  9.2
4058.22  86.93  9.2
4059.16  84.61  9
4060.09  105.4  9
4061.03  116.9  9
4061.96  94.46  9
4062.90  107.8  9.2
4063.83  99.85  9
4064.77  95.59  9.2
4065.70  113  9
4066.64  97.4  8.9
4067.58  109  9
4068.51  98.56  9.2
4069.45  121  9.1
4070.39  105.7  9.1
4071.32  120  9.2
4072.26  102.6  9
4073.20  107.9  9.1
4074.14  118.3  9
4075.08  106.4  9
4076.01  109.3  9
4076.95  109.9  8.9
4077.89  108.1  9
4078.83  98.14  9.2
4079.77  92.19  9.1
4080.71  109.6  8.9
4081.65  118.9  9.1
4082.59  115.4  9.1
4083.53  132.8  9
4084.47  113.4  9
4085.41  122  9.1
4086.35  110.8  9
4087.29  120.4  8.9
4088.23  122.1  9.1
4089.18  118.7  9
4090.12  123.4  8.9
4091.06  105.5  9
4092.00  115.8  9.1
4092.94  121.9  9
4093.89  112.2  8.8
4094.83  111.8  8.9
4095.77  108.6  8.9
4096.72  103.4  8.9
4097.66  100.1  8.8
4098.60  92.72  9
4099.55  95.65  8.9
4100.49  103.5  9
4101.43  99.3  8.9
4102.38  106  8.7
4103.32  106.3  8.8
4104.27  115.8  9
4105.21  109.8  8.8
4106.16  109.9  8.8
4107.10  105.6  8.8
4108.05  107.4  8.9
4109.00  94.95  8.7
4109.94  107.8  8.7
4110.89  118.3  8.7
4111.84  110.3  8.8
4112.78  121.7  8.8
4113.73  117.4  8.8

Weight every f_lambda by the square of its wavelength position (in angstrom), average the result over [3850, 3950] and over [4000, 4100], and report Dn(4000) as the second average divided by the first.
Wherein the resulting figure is 1.99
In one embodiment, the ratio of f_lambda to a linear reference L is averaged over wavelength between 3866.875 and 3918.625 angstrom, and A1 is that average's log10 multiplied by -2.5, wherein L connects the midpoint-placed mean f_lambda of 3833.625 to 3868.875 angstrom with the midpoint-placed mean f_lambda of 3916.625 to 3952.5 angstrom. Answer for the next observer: -0.21 mag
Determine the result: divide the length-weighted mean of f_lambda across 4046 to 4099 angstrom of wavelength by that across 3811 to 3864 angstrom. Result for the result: 2.22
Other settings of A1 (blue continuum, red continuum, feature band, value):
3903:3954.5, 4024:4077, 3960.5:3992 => 0.16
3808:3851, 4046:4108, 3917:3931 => 0.17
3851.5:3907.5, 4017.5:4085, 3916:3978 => 0.31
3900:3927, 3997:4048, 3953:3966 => 0.32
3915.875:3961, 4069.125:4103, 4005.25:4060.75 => -0.21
